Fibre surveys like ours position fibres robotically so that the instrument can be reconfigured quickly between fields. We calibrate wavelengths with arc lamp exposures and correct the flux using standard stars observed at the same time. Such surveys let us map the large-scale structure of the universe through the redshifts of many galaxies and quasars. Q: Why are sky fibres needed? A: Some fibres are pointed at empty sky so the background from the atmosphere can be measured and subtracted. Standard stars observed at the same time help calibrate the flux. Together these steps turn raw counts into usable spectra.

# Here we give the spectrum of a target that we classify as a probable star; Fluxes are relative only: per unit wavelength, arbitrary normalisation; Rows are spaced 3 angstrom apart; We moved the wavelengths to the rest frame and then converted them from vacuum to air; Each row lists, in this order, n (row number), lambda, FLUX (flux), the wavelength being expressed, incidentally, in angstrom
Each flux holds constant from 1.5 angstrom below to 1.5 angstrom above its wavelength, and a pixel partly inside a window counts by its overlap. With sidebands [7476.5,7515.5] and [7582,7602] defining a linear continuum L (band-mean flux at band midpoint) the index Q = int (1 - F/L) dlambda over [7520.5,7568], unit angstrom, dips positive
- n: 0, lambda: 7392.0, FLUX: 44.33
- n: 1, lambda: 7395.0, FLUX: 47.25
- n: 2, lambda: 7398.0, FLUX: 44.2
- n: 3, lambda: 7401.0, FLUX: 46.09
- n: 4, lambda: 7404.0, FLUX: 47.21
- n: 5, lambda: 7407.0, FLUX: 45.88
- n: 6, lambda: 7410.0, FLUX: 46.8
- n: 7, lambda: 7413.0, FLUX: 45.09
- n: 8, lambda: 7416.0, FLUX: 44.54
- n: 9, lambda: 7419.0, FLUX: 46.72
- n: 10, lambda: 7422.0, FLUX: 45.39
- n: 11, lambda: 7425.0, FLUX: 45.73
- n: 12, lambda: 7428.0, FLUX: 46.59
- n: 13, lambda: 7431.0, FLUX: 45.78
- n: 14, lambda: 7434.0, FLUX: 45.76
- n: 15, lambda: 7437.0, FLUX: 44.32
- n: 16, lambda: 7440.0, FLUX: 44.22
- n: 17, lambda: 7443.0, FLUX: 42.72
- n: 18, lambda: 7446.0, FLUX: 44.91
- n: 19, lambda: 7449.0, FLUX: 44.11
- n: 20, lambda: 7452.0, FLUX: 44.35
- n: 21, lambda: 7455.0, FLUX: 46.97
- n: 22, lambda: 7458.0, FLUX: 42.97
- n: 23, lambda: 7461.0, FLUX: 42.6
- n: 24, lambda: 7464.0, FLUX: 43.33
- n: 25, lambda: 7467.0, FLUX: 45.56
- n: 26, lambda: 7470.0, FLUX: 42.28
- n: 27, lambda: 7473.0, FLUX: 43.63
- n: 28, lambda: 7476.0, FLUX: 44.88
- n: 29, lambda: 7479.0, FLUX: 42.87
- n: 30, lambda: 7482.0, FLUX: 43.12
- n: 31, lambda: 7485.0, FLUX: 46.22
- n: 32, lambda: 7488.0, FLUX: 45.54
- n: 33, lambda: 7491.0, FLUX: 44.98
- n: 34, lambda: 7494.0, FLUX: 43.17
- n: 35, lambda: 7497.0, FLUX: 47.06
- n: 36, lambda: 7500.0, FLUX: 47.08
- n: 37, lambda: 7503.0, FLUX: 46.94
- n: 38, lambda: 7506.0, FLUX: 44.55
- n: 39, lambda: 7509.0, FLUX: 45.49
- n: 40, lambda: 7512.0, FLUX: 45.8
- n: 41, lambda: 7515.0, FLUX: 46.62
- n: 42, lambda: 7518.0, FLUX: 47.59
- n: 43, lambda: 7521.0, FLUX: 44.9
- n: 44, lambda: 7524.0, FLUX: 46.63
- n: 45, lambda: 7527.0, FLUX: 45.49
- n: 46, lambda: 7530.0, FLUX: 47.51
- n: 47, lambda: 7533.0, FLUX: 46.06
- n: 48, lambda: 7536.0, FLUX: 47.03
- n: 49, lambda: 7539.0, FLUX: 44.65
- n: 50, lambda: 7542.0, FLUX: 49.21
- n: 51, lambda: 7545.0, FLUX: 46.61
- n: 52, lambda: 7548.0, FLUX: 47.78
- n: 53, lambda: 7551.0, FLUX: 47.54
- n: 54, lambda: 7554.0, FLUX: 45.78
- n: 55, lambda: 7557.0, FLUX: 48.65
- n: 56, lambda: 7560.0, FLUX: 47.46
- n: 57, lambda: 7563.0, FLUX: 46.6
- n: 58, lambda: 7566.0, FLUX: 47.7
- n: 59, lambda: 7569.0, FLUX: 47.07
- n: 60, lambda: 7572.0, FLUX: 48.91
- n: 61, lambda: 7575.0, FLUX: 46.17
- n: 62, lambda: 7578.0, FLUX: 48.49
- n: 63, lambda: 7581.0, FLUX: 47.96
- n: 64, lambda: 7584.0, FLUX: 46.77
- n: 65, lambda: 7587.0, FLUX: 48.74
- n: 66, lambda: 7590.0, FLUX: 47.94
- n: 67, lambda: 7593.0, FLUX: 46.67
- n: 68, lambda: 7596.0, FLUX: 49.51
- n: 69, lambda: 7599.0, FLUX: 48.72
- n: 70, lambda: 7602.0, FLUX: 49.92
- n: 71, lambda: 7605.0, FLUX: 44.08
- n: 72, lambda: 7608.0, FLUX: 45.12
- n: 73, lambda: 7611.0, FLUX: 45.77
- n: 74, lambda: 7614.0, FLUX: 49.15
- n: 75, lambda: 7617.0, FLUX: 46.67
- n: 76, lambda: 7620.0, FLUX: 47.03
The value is -0.1 angstrom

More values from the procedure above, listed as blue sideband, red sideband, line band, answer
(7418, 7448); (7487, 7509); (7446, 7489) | 1.16 angstrom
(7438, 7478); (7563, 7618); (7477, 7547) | -0.67 angstrom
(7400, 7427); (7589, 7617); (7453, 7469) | 0.72 angstrom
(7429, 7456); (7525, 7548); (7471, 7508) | 0.64 angstrom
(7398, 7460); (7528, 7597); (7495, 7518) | 0.13 angstrom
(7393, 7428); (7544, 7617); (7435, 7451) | 0.72 angstrom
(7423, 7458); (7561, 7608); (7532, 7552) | -0.07 angstrom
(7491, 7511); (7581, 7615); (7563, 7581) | -0.23 angstrom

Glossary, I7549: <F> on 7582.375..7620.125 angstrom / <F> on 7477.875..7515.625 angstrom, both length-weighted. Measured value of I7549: 1.0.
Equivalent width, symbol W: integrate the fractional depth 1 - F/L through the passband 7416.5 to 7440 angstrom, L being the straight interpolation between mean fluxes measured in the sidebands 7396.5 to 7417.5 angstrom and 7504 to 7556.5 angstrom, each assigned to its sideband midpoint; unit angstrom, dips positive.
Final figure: 0.1 angstrom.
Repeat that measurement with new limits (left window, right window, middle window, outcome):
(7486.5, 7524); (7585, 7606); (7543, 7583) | -0.2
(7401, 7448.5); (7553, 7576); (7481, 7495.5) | 0.5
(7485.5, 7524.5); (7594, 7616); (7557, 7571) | -0.2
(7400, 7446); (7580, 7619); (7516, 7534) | 0.1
